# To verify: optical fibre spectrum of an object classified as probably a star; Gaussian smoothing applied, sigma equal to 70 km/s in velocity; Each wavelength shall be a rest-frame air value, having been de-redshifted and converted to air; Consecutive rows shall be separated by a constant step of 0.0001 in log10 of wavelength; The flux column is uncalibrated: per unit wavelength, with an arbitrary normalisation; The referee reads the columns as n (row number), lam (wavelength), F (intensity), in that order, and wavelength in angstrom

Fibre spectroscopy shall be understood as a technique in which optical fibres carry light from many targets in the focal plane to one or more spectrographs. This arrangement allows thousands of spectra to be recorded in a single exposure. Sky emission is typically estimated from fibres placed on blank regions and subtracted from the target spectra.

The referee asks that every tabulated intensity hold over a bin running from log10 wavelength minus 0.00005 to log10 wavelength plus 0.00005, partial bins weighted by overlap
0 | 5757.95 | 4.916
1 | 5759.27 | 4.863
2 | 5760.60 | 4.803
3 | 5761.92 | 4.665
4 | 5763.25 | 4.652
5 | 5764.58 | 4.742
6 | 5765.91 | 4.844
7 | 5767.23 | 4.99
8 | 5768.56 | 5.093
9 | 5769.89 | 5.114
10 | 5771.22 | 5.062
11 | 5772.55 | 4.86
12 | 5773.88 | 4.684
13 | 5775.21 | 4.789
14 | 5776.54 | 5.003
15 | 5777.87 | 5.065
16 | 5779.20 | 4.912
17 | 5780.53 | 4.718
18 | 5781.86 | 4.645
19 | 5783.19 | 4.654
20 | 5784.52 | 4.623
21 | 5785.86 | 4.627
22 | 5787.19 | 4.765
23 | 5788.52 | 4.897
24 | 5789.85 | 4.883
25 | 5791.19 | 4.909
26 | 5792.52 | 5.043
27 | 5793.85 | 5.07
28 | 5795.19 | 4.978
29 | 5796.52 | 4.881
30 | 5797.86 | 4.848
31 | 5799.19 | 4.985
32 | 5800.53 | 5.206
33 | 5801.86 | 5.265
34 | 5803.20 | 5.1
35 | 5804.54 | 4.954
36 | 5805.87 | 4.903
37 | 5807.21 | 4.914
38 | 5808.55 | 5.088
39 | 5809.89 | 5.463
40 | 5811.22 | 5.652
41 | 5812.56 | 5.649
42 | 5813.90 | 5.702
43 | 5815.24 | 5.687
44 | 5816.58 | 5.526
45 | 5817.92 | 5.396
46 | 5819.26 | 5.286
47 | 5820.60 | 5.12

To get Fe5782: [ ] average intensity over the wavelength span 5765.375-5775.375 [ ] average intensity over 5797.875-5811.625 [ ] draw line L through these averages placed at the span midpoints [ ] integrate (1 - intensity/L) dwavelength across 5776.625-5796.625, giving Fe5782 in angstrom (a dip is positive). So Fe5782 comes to 0.7 angstrom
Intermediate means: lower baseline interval 4.94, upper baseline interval 5.13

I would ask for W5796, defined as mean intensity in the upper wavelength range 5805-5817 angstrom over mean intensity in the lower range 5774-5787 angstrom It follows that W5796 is 1.1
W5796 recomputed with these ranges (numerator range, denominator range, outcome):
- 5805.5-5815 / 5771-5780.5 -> 1.10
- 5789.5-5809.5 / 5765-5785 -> 1.03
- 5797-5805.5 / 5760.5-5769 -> 1.05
